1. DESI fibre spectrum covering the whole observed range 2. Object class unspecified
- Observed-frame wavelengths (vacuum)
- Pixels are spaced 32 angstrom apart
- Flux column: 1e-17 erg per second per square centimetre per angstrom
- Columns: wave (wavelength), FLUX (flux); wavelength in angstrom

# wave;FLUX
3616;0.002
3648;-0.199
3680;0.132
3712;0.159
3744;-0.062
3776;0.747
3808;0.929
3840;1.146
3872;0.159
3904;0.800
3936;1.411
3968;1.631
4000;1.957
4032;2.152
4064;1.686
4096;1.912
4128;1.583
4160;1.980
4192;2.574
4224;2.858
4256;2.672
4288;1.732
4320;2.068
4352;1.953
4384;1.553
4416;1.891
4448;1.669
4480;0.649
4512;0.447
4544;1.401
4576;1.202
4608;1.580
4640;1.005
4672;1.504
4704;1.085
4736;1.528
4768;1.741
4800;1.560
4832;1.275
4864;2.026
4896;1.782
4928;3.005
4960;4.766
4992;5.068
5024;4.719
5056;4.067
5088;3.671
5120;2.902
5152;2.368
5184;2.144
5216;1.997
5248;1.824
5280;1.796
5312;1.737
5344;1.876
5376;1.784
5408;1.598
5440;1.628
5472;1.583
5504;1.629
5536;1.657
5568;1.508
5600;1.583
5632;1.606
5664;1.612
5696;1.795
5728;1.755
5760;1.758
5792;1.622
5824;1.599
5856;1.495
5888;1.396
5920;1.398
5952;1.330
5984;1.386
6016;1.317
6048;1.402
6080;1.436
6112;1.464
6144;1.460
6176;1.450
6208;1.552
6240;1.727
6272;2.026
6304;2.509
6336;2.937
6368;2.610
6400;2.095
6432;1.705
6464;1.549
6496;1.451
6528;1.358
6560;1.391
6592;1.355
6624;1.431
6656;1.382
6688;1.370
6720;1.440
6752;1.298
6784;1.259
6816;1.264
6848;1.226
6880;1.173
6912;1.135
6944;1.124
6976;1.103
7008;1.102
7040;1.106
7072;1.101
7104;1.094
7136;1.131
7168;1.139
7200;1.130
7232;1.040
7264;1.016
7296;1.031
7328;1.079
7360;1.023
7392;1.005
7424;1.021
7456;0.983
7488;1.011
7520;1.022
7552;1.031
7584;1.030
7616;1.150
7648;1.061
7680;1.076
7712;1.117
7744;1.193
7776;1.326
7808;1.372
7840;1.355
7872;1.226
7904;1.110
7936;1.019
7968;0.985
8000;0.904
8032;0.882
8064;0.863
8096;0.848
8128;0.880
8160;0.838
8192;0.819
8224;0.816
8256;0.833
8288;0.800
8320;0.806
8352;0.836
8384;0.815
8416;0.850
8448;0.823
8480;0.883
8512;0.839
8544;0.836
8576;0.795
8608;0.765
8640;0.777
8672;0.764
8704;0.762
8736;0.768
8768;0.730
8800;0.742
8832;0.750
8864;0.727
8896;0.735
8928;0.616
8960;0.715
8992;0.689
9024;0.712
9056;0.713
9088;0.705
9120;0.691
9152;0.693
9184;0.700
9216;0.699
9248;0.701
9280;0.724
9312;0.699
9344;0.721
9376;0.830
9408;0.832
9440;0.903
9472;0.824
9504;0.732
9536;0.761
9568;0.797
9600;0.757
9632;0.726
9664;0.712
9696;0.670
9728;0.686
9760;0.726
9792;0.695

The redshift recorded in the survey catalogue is 3.089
